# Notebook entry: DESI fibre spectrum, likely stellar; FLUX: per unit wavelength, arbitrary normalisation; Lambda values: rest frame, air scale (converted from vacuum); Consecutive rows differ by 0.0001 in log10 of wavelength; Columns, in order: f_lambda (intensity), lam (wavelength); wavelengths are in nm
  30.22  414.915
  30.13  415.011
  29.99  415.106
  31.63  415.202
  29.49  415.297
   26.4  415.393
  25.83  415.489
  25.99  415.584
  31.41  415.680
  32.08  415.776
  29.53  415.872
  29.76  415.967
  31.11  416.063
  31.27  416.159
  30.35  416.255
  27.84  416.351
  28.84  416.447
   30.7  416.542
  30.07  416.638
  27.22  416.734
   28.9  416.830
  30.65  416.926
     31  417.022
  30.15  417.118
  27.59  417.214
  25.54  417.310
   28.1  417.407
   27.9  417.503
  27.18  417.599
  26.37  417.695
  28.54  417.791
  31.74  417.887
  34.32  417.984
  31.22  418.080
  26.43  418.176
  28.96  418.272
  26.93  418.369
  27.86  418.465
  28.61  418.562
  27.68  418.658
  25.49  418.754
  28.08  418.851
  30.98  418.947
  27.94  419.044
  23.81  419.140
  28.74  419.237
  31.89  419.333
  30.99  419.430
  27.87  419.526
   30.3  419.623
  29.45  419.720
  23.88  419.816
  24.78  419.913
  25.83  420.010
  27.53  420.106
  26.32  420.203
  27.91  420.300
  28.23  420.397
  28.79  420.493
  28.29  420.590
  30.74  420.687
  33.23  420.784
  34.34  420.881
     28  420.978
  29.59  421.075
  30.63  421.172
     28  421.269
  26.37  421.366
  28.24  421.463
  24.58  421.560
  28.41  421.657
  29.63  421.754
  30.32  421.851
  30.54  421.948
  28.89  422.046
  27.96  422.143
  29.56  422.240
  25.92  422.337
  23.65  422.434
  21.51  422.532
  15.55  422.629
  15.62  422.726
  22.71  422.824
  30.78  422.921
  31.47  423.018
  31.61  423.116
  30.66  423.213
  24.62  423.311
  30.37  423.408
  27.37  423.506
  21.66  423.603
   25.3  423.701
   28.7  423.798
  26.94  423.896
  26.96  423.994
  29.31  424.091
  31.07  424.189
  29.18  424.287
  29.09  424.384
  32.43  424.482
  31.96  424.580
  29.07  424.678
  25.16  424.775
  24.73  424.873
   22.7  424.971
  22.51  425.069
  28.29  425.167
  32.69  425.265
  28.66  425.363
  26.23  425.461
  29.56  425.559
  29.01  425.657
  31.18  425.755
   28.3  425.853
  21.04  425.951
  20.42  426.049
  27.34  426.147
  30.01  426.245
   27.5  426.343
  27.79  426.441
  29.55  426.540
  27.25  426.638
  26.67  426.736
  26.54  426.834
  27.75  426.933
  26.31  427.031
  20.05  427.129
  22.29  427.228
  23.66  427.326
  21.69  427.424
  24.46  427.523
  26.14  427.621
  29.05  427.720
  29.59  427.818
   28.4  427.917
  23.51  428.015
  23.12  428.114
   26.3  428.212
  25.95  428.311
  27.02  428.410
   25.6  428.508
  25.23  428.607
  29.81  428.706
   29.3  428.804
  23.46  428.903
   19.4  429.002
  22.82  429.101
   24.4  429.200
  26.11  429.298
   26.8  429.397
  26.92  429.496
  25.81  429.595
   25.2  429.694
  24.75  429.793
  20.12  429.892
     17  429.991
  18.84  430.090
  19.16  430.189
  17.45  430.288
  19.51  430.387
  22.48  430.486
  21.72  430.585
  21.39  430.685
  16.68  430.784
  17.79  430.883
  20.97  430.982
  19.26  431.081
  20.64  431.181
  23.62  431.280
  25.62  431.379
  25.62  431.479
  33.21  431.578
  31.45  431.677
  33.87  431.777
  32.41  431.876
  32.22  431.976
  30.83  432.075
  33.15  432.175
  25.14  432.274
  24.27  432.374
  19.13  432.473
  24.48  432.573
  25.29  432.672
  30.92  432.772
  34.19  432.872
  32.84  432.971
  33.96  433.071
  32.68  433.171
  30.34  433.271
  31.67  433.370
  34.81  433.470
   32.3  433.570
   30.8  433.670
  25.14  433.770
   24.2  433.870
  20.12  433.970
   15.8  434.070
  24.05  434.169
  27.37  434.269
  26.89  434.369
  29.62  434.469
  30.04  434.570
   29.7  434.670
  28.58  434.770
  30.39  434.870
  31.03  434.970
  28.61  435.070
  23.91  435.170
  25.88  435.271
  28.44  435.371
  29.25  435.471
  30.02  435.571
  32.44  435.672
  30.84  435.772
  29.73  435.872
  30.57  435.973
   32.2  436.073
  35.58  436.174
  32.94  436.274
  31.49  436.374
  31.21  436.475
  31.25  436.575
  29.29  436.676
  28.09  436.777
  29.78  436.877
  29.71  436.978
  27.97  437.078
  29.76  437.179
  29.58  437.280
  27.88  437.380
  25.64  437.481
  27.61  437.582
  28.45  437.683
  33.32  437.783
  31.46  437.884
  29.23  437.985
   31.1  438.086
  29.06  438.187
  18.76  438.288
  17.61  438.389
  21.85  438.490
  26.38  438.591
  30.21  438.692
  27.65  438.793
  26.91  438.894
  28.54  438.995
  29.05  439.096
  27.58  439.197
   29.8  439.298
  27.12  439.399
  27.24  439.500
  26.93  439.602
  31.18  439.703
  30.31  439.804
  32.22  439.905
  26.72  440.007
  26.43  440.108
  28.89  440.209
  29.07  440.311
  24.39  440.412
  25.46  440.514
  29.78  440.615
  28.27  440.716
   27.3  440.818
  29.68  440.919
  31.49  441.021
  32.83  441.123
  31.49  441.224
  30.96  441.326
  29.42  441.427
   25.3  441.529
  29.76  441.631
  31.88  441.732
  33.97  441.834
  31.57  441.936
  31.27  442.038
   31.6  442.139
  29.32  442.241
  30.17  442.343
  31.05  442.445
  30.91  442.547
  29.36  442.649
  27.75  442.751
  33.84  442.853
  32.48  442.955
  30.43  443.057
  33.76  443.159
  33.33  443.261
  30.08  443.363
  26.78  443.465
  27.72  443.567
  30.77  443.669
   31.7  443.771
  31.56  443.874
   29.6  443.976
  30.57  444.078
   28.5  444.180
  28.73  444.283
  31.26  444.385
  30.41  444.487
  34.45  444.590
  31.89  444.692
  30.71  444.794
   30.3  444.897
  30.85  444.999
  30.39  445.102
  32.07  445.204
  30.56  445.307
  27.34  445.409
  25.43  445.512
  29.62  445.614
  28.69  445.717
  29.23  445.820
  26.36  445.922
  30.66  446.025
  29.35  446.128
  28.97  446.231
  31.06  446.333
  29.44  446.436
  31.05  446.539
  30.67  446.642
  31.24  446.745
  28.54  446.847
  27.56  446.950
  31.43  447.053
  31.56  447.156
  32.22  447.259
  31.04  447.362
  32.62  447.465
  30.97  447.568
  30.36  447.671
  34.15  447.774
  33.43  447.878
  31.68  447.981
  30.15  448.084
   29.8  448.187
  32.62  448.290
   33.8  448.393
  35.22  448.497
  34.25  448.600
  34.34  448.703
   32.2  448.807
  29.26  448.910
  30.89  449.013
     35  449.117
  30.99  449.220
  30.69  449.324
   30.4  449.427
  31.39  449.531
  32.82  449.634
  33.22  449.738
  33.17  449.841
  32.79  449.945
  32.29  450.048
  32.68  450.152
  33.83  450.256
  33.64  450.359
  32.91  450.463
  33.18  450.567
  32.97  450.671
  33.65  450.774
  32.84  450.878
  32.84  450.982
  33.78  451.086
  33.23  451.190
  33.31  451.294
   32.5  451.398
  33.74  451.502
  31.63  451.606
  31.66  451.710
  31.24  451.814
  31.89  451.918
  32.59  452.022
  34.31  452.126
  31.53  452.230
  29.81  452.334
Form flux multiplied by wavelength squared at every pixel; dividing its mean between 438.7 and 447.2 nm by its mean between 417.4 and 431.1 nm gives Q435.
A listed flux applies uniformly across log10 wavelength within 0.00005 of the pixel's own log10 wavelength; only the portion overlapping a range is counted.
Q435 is 1.23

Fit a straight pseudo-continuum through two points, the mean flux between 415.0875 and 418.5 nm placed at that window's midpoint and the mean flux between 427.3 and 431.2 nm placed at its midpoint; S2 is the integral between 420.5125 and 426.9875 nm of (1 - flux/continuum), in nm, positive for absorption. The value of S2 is -0.41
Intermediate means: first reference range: 29.1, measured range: 27.6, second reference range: 23.5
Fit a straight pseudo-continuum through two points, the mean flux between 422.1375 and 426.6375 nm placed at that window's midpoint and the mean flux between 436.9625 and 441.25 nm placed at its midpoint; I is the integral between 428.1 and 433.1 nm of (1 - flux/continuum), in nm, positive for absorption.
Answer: 0.43 nm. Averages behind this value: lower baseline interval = 27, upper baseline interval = 28.2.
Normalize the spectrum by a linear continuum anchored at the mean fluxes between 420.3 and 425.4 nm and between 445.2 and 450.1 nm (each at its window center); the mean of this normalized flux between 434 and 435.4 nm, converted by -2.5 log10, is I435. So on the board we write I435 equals 0.09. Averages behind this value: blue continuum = 27.7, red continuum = 31.1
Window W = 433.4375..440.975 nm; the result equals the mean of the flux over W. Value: 28.4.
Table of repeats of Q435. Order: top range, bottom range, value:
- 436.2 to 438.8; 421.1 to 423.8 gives 1.14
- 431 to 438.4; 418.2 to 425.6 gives 1.10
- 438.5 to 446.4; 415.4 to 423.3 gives 1.17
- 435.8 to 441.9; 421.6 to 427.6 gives 1.15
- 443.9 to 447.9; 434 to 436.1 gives 1.13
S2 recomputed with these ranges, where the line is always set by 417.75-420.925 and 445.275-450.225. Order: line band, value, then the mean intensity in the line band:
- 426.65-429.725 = 0.41 nm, 25.5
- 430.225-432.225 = 0.32 nm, 25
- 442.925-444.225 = 0.01 nm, 30.6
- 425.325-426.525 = 0.08 nm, 27.3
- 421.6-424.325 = 0.19 nm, 27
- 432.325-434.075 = 0.10 nm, 28.3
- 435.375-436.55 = -0.05 nm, 31.4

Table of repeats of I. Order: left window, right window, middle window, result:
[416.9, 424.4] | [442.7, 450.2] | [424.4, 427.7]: 0.222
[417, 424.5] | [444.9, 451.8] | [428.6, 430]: 0.212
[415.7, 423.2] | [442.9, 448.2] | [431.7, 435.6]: 0.119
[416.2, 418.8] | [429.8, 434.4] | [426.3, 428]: 0.040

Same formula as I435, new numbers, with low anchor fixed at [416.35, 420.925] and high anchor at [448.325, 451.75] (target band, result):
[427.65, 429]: 0.137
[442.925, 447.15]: 0.068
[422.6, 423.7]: 0.135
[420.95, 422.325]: 0.019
